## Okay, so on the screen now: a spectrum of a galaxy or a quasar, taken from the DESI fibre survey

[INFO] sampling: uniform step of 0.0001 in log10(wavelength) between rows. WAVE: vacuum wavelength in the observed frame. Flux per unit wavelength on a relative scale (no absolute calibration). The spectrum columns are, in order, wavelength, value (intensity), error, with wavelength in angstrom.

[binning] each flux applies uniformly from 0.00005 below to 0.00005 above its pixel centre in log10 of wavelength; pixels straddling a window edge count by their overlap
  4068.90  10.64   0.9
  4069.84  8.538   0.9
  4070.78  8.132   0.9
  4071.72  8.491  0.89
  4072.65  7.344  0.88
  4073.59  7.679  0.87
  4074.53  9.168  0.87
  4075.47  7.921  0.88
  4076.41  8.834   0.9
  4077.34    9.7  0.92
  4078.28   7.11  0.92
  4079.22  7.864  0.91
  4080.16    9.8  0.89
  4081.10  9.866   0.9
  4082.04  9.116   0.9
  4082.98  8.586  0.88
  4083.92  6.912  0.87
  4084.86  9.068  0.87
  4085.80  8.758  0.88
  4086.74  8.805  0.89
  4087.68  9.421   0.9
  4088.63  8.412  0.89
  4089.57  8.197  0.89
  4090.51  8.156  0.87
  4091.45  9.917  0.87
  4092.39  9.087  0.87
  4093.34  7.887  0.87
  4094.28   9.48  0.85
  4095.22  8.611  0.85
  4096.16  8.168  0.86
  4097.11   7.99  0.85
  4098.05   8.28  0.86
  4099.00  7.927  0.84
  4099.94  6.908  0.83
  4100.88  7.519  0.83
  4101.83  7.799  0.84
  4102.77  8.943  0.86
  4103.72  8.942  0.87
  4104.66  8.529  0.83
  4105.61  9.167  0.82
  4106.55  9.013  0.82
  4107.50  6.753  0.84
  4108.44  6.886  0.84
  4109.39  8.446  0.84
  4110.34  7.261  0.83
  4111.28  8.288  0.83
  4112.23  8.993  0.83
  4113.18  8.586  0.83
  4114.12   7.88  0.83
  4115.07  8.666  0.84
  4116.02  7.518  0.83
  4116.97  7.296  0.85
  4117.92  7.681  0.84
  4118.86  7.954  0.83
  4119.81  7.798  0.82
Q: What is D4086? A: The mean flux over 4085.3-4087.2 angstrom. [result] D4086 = 8.79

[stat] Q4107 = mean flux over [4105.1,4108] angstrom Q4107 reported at 8.3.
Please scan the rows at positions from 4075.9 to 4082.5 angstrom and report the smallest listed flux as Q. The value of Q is 7.11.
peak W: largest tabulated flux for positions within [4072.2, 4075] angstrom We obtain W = 9.168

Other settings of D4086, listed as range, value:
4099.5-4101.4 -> 7.23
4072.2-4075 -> 8.05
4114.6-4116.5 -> 8.07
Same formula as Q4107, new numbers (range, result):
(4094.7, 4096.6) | 8.45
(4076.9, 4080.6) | 8.59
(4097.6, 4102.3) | 7.68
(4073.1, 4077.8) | 8.66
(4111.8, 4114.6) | 8.48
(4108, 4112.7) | 7.97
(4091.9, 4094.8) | 8.82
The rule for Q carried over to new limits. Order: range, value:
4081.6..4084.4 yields 6.912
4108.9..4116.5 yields 7.261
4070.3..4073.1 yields 7.344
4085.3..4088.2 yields 8.758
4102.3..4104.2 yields 8.942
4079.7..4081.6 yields 9.8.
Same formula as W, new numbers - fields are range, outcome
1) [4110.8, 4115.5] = 8.993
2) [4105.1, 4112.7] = 9.167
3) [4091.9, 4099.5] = 9.48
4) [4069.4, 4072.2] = 8.538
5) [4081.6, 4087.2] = 9.116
